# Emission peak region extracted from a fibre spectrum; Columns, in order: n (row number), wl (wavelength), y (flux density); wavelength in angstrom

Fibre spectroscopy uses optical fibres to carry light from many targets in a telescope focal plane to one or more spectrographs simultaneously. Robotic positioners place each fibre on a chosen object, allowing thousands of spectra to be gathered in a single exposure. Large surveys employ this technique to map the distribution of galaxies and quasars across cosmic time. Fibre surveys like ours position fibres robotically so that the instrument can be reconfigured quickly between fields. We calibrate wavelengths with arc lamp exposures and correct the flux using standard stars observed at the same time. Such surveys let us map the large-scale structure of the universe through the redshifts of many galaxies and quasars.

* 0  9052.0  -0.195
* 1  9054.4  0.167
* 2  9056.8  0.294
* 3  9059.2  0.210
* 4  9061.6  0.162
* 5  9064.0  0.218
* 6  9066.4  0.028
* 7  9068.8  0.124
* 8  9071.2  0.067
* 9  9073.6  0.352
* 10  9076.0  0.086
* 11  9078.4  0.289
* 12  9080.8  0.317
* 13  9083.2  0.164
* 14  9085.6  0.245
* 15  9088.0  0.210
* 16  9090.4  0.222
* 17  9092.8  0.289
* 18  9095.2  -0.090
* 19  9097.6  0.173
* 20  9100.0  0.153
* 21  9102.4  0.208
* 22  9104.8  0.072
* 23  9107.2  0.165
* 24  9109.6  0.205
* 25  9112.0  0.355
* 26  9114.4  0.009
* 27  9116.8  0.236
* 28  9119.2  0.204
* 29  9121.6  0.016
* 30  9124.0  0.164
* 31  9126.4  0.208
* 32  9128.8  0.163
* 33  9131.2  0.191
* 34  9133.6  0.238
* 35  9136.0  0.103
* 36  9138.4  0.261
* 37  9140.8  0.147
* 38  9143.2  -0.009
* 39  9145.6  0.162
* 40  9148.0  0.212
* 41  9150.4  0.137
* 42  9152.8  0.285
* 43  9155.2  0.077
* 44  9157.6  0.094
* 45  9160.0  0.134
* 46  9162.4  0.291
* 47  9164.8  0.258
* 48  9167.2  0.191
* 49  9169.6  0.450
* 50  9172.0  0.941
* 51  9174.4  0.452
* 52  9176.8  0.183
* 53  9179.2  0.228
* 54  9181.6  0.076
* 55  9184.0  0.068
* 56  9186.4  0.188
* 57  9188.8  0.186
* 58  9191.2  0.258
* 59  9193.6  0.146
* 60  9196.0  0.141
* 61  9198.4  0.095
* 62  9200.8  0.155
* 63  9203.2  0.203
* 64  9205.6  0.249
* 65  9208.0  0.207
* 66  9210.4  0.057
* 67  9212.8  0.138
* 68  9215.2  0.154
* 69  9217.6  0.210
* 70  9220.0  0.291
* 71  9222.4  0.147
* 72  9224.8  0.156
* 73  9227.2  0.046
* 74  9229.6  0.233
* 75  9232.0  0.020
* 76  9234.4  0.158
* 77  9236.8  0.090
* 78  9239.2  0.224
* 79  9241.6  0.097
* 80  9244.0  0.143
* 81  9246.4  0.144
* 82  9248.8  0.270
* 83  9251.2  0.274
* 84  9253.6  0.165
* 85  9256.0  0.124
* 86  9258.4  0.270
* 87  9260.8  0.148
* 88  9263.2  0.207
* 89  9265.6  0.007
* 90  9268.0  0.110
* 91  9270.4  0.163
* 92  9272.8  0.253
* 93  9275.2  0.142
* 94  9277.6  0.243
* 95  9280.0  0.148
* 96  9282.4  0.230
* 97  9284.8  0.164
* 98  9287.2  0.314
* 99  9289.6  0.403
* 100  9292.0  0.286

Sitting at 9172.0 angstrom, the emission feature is H-beta 4861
